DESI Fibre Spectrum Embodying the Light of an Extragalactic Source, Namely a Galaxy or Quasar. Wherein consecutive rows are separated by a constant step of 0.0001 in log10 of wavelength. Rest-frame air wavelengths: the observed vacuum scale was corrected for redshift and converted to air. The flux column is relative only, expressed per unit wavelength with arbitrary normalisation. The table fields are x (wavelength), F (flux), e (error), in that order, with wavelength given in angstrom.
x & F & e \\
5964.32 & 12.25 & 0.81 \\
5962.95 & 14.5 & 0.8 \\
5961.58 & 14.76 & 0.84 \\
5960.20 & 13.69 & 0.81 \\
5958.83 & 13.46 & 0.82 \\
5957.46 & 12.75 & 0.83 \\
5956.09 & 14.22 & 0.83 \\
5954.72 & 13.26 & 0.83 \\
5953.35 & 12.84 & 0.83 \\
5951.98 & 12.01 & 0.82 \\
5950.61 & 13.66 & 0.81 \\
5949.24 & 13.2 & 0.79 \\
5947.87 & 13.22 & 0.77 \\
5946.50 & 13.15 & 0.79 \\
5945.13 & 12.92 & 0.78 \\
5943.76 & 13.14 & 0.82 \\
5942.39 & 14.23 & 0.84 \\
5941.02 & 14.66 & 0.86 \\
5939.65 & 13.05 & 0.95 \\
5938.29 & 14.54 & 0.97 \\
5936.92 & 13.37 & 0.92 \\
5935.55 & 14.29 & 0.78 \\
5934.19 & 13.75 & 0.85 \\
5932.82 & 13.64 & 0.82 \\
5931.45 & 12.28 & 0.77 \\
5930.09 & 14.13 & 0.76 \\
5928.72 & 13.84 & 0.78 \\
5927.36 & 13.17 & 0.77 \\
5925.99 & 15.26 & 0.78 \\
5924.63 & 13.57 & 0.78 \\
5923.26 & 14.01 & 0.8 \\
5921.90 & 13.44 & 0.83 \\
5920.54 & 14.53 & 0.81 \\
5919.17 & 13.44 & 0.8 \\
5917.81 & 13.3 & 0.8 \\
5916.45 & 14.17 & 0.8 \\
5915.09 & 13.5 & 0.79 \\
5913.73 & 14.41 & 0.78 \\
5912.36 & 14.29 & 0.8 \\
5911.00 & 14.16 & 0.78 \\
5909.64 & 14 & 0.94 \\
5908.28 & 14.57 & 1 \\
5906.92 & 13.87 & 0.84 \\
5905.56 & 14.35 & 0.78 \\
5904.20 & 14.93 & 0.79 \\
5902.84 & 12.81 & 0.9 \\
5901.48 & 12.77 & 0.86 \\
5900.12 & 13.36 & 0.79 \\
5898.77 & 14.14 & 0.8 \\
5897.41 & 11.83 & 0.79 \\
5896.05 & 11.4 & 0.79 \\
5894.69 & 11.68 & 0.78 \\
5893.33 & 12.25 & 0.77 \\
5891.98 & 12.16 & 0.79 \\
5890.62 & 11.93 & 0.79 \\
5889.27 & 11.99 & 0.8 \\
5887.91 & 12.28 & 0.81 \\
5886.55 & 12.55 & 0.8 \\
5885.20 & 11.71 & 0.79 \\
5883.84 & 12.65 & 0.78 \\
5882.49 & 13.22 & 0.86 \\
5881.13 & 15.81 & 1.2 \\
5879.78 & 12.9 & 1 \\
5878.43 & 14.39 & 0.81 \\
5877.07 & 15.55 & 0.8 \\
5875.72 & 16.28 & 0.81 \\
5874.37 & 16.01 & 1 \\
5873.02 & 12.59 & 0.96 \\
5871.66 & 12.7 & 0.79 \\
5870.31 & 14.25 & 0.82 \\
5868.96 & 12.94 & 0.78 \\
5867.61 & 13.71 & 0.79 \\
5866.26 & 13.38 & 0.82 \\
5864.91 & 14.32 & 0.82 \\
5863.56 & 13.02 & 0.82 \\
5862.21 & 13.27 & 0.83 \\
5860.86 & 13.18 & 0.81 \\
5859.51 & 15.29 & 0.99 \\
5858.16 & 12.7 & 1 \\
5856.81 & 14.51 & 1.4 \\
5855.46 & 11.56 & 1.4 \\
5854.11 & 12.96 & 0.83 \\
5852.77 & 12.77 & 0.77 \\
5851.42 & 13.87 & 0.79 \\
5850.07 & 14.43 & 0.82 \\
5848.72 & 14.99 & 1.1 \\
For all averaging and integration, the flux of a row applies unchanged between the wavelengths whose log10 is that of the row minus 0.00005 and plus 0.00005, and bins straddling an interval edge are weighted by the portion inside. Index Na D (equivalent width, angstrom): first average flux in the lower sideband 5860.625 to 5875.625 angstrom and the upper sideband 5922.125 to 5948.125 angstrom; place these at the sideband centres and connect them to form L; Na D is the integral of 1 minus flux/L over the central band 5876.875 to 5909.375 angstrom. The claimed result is 1.4 angstrom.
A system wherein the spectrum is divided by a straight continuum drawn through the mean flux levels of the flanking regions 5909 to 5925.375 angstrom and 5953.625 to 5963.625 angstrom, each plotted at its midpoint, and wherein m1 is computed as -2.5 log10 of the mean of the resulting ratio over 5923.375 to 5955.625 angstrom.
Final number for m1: 0.02 mag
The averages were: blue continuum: 13.9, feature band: 13.5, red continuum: 13.8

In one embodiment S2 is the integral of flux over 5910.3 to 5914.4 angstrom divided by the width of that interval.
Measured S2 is 14.3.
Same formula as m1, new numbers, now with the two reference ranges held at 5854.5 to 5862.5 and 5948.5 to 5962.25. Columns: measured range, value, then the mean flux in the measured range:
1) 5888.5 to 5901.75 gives 0.09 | 12.3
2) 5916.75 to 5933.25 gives -0.03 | 13.7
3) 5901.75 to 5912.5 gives -0.05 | 14.1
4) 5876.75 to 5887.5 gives -0.01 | 13.5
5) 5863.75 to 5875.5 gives -0.03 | 13.8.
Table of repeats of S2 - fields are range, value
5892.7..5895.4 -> 11.9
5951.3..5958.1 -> 13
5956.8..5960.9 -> 13.3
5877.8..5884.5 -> 13.8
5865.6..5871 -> 13.6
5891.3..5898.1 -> 11.9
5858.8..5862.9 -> 13.9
